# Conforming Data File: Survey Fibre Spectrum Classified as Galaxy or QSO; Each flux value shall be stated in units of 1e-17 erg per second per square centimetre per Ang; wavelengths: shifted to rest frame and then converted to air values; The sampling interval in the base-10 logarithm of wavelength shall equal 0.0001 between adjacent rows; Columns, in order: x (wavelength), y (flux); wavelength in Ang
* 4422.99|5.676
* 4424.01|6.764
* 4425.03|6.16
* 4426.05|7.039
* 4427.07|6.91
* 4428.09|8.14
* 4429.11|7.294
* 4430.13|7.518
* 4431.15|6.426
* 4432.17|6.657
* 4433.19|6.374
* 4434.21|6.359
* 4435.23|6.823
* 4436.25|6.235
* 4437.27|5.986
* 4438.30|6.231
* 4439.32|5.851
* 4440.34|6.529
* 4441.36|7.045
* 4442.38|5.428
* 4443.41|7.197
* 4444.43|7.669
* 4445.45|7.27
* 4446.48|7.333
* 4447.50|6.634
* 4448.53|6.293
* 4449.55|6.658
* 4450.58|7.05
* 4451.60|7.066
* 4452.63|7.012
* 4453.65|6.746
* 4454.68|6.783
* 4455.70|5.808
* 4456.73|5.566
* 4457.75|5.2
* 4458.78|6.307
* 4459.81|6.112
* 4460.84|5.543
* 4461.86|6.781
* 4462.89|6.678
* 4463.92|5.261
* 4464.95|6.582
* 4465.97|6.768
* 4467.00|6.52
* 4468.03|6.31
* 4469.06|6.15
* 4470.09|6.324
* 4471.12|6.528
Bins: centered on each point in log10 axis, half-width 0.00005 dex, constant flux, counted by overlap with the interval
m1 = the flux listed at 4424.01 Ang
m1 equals 6.764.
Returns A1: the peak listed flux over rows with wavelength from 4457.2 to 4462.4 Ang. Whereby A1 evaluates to 6.781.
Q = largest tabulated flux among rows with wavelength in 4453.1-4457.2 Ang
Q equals 6.783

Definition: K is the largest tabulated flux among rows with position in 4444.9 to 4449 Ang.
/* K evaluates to 7.333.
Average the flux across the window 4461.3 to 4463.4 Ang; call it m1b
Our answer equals 6.71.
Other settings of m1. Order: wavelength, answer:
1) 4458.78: 6.307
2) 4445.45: 7.27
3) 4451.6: 7.066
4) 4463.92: 5.261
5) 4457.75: 5.2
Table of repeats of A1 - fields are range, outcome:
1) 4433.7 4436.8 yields 6.823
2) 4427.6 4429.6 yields 8.14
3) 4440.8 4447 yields 7.669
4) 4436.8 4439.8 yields 6.231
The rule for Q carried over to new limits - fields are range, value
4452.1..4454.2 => 7.012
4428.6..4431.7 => 7.518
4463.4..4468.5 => 6.768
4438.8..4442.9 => 7.045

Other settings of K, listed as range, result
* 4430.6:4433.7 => 6.657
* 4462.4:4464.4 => 6.678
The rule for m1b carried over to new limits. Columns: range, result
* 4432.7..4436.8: 6.45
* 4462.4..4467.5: 6.36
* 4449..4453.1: 6.94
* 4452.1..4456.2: 6.59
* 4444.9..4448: 7.09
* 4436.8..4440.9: 6.16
